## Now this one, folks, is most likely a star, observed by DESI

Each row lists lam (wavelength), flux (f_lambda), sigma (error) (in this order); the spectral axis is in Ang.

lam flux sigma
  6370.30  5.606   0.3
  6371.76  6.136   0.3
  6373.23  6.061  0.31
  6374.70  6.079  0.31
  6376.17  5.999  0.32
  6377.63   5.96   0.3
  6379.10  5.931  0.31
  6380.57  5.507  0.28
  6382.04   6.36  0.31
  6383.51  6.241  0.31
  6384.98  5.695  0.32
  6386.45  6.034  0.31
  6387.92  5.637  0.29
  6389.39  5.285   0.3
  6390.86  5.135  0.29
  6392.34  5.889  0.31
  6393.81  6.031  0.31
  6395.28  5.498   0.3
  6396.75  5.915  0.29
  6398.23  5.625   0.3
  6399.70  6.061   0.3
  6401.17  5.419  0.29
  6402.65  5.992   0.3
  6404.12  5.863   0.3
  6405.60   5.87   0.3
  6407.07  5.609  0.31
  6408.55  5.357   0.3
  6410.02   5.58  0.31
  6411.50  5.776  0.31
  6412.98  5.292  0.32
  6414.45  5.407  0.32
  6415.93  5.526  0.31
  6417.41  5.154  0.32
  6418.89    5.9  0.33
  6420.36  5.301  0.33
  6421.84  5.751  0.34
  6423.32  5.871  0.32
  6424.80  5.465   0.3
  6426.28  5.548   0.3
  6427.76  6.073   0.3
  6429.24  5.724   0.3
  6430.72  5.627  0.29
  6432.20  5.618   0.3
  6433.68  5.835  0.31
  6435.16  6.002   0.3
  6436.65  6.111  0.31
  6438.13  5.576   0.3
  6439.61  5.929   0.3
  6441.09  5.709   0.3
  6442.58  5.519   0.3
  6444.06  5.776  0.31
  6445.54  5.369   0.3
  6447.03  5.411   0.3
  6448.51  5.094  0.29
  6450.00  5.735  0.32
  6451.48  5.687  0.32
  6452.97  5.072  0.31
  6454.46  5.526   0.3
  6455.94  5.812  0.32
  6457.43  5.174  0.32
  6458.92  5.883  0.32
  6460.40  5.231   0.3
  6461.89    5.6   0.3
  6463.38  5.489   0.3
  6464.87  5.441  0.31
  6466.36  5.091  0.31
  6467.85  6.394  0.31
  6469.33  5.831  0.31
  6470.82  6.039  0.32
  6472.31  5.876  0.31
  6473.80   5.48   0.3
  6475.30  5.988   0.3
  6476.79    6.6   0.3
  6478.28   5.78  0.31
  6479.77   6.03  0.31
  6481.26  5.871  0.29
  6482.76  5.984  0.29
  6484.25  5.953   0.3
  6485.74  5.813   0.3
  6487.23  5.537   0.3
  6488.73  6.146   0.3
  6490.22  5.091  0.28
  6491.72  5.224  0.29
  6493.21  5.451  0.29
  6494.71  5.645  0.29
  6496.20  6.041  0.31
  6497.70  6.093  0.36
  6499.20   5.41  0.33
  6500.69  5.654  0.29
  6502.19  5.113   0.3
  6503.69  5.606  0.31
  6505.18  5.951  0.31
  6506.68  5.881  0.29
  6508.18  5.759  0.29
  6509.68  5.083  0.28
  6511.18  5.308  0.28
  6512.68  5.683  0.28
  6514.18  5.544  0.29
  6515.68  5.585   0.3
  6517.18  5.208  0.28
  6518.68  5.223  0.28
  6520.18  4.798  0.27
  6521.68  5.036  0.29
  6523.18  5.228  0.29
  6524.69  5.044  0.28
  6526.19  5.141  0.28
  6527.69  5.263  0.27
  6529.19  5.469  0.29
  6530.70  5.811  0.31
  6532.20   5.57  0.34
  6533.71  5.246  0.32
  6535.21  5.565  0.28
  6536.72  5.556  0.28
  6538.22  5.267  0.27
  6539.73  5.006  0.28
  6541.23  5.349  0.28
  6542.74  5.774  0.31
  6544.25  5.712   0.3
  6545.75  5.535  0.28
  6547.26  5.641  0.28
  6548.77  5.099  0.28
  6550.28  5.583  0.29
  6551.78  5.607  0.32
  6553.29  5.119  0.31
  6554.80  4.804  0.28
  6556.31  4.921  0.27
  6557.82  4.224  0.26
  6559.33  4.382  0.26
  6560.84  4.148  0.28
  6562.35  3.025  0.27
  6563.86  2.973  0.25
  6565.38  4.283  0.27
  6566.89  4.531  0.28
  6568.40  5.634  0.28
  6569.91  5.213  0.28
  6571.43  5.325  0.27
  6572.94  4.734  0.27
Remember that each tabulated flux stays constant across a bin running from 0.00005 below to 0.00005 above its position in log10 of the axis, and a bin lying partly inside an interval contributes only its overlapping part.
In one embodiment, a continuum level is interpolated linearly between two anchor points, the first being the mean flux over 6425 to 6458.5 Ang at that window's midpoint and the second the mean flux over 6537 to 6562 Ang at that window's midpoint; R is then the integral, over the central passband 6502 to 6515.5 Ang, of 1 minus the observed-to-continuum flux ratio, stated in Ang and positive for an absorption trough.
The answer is -0.7 Ang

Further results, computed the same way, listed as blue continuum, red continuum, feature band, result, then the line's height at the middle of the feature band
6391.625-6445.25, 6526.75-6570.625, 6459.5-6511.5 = -3.3 Ang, 5.36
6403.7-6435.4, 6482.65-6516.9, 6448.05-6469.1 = 0.4 Ang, 5.63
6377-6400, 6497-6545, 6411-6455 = 0.5 Ang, 5.67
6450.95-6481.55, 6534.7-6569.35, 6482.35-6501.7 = -0.7 Ang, 5.48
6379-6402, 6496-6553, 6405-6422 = 0.5 Ang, 5.71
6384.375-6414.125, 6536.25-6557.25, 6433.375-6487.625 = -1.7 Ang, 5.54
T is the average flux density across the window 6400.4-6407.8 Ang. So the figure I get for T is 5.75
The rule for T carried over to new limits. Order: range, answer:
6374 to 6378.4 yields 6.02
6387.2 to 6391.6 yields 5.35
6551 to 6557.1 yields 5.11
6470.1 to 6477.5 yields 5.99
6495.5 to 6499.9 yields 5.84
